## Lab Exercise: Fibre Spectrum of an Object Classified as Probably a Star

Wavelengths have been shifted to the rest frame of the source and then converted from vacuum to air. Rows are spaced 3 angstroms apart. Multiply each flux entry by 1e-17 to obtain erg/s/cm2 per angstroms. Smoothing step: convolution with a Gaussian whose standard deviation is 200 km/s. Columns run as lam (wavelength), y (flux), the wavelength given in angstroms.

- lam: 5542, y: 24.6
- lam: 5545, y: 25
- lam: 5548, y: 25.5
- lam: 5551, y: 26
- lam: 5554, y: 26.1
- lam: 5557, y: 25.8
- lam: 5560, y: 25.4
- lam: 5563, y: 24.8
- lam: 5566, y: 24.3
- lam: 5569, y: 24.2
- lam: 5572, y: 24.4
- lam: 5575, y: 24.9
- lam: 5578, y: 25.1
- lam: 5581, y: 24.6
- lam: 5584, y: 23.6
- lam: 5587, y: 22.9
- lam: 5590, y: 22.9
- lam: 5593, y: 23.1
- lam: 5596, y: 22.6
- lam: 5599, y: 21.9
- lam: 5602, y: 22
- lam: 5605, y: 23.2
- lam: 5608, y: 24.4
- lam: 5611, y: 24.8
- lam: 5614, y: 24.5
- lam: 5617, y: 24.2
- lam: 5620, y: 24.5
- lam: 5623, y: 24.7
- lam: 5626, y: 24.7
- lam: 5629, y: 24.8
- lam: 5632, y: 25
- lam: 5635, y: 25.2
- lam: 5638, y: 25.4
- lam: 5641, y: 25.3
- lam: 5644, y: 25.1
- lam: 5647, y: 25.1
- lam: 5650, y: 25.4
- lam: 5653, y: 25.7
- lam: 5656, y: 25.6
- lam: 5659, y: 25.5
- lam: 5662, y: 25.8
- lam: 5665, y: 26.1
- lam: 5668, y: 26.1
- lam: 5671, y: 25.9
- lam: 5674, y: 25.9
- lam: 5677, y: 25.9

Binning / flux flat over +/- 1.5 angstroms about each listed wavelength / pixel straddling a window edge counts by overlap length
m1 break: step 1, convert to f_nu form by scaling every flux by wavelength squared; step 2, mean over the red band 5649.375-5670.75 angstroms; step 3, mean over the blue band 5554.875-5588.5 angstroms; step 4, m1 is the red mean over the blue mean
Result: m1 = 1.1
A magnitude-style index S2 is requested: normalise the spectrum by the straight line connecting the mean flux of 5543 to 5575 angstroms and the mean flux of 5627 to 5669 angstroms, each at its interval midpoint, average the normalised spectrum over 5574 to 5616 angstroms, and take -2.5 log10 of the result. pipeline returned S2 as 0.07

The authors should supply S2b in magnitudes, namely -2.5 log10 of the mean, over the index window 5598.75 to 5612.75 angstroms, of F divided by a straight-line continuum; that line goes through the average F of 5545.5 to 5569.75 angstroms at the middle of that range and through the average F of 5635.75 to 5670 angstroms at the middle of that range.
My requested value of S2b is 0.09 mag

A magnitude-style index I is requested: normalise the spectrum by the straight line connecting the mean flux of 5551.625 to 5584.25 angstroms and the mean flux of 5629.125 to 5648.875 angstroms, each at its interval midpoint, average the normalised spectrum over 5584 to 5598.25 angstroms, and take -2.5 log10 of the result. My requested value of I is 0.10 mag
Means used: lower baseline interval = 24.9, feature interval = 22.9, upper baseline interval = 25.2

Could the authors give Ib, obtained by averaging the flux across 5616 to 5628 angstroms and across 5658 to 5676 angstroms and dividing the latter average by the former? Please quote 1.1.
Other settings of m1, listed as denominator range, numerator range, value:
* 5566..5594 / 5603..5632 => 1.03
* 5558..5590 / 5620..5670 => 1.07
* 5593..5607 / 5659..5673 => 1.18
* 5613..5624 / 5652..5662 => 1.06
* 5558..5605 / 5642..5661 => 1.10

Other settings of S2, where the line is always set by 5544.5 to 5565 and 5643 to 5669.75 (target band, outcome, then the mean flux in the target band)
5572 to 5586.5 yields 0.05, 24.4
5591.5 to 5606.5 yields 0.14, 22.6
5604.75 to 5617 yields 0.05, 24.3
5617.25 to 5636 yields 0.04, 24.8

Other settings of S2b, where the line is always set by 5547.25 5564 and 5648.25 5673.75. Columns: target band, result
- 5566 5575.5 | 0.05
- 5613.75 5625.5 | 0.05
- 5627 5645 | 0.03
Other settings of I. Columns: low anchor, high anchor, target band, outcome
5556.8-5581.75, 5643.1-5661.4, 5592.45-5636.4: 0.05 mag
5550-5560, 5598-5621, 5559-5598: 0.04 mag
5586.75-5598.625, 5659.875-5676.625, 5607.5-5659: -0.02 mag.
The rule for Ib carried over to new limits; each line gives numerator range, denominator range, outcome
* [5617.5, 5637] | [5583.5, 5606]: 1.09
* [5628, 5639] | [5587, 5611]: 1.09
